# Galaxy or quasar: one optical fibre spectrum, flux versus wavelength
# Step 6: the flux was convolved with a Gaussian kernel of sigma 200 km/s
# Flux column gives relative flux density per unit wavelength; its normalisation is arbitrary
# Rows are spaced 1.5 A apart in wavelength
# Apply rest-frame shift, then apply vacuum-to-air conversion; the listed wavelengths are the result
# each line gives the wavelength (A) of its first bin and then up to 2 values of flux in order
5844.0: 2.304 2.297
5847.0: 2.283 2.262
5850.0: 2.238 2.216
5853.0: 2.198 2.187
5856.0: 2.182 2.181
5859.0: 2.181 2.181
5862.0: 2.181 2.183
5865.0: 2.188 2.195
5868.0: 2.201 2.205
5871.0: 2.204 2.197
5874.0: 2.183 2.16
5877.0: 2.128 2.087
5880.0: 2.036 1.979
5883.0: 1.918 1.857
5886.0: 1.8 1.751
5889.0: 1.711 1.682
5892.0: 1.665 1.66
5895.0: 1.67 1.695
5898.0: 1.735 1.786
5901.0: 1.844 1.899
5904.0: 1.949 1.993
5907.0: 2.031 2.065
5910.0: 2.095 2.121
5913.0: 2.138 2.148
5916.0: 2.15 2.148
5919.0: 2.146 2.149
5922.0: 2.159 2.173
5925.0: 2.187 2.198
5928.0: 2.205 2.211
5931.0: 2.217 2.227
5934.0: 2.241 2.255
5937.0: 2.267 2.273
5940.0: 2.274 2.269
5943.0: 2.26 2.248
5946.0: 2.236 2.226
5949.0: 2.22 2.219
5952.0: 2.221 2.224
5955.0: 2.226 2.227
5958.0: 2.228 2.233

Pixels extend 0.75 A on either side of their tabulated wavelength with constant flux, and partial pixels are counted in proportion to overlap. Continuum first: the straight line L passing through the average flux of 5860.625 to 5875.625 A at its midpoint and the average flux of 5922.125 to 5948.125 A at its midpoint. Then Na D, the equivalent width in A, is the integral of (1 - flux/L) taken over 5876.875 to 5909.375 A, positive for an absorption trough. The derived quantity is 5.1 A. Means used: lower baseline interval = 2.19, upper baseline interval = 2.23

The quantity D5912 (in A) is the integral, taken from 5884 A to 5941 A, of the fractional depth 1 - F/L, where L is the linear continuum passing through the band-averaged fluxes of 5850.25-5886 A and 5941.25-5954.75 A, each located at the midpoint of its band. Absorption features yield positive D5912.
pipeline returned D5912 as 4.4 A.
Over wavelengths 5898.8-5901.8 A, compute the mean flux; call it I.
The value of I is 1.82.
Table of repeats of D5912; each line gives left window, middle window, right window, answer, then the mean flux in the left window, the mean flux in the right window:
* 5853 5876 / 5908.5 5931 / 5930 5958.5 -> 0.7 A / 2.19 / 2.24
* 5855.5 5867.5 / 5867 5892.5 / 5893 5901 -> -0.5 A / 2.18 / 1.72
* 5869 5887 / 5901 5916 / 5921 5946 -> 0.8 A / 2.06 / 2.23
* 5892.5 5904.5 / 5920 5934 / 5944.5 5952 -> -1.1 A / 1.77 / 2.23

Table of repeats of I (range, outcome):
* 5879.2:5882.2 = 2.01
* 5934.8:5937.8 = 2.26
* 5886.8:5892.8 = 1.7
